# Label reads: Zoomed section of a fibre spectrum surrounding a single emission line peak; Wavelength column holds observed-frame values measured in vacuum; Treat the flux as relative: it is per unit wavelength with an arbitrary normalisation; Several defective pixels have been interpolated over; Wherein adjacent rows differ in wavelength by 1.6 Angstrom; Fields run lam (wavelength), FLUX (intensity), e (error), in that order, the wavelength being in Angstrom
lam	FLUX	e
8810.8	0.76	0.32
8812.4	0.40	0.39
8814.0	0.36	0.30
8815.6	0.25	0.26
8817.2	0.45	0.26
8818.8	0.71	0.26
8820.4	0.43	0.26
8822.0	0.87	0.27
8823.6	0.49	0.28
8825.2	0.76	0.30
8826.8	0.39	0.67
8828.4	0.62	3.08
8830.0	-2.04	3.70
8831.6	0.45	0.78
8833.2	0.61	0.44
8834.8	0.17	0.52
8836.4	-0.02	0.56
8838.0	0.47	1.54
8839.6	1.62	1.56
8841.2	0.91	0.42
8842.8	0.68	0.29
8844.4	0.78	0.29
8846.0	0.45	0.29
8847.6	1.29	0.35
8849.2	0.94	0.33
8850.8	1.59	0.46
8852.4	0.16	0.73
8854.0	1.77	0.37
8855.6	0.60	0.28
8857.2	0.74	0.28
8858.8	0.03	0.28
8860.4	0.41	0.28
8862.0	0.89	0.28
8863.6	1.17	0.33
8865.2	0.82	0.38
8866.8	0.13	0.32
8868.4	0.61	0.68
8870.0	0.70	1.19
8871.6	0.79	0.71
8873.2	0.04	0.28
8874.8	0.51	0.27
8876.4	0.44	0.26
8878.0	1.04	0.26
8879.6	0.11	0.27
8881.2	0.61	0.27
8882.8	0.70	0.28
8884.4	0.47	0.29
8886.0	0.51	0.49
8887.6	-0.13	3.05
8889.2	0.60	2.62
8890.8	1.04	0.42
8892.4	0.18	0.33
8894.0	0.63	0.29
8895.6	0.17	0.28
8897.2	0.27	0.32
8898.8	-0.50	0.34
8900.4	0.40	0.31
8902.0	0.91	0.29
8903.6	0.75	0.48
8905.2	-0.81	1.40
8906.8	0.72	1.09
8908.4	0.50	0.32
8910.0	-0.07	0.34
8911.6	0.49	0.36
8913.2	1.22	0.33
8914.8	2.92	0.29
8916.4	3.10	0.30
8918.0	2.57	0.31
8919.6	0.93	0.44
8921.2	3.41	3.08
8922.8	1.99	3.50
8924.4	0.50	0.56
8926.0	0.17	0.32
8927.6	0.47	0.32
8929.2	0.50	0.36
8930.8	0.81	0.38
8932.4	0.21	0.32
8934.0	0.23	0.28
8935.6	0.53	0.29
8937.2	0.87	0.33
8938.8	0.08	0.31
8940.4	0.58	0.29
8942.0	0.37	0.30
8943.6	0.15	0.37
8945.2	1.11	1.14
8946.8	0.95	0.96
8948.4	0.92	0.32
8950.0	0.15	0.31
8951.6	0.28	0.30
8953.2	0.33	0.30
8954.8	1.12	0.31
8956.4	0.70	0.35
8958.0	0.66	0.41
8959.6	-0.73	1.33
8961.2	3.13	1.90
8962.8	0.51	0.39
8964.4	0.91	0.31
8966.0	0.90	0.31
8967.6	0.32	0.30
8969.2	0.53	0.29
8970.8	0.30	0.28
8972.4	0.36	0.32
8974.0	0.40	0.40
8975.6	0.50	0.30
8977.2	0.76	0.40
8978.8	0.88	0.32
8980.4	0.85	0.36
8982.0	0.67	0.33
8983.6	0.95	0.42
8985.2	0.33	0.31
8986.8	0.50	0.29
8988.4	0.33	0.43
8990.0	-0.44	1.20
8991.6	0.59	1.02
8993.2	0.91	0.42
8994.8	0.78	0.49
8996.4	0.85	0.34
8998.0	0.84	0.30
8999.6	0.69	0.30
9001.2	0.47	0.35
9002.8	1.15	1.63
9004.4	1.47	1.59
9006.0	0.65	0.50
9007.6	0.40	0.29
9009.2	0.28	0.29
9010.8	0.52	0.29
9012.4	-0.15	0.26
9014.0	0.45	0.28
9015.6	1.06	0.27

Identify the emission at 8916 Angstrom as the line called H-beta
